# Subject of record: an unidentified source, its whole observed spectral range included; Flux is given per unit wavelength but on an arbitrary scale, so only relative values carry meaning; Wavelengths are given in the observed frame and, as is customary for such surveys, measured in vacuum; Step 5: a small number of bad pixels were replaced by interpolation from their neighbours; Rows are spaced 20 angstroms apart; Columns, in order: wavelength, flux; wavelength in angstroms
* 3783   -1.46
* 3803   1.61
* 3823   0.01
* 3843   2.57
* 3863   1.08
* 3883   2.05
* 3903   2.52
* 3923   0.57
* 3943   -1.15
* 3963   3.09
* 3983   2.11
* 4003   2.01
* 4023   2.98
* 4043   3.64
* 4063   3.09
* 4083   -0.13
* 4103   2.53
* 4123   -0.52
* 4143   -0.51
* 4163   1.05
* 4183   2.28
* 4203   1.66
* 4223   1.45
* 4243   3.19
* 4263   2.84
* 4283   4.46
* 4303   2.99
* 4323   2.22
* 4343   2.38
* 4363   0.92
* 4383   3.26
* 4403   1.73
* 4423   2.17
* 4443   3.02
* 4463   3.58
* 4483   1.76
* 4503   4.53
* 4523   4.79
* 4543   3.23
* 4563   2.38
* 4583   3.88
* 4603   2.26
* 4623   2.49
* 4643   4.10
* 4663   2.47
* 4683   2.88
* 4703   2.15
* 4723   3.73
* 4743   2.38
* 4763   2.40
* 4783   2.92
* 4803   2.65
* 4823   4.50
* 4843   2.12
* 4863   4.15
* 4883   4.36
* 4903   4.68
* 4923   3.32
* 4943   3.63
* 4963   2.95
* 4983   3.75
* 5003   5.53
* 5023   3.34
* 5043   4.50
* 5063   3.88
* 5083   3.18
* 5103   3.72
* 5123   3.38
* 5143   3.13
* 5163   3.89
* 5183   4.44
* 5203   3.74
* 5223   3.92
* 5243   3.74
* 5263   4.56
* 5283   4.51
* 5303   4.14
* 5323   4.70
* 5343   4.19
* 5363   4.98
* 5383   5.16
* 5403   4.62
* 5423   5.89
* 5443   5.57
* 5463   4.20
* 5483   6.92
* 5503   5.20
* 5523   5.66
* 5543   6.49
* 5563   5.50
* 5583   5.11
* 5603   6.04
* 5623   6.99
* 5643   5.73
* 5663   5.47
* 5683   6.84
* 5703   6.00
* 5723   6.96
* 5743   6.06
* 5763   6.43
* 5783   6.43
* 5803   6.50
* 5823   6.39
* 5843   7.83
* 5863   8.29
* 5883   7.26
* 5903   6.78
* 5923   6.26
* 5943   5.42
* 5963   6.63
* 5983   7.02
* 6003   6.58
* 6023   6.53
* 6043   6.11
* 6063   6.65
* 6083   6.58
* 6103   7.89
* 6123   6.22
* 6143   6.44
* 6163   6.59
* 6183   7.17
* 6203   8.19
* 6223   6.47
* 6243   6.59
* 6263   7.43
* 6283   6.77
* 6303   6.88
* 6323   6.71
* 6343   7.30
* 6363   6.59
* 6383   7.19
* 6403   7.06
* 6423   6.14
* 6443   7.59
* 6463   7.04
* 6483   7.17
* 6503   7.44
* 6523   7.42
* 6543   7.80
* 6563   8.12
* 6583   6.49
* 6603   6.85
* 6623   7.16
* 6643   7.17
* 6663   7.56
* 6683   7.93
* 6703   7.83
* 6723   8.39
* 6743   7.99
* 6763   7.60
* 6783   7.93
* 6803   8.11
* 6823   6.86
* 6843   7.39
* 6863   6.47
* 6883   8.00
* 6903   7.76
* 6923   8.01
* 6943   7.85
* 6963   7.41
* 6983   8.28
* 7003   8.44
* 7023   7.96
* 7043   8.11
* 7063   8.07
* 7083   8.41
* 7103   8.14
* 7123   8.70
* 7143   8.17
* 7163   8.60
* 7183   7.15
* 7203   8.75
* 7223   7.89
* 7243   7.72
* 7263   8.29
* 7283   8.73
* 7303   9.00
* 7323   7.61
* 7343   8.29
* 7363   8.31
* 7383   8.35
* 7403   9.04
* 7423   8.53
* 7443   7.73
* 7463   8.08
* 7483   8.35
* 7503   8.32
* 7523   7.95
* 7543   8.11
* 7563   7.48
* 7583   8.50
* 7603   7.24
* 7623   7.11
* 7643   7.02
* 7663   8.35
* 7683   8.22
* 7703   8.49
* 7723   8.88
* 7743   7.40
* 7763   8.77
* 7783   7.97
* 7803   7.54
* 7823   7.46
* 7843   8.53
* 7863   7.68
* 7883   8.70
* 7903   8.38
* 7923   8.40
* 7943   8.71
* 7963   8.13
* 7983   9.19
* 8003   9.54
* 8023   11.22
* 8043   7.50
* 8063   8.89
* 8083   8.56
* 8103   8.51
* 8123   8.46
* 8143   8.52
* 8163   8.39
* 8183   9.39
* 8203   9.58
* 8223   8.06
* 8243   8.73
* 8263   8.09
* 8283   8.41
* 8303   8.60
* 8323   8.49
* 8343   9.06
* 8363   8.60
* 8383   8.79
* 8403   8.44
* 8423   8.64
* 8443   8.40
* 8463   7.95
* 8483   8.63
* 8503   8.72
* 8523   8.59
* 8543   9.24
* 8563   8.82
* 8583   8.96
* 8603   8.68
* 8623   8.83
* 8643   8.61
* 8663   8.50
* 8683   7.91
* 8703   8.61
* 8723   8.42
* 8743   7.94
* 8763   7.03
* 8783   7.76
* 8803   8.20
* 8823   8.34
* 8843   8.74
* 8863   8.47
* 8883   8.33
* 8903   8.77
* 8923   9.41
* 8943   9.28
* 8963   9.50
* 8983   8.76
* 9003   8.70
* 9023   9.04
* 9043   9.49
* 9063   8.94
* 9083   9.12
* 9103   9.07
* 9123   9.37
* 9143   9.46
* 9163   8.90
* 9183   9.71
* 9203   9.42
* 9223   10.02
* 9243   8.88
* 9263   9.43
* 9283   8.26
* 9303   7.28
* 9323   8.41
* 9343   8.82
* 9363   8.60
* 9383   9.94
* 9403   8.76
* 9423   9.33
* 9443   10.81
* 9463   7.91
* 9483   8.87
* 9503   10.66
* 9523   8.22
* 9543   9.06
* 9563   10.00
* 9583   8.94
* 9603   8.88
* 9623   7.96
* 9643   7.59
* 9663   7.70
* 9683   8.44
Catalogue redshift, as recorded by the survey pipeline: 0.22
